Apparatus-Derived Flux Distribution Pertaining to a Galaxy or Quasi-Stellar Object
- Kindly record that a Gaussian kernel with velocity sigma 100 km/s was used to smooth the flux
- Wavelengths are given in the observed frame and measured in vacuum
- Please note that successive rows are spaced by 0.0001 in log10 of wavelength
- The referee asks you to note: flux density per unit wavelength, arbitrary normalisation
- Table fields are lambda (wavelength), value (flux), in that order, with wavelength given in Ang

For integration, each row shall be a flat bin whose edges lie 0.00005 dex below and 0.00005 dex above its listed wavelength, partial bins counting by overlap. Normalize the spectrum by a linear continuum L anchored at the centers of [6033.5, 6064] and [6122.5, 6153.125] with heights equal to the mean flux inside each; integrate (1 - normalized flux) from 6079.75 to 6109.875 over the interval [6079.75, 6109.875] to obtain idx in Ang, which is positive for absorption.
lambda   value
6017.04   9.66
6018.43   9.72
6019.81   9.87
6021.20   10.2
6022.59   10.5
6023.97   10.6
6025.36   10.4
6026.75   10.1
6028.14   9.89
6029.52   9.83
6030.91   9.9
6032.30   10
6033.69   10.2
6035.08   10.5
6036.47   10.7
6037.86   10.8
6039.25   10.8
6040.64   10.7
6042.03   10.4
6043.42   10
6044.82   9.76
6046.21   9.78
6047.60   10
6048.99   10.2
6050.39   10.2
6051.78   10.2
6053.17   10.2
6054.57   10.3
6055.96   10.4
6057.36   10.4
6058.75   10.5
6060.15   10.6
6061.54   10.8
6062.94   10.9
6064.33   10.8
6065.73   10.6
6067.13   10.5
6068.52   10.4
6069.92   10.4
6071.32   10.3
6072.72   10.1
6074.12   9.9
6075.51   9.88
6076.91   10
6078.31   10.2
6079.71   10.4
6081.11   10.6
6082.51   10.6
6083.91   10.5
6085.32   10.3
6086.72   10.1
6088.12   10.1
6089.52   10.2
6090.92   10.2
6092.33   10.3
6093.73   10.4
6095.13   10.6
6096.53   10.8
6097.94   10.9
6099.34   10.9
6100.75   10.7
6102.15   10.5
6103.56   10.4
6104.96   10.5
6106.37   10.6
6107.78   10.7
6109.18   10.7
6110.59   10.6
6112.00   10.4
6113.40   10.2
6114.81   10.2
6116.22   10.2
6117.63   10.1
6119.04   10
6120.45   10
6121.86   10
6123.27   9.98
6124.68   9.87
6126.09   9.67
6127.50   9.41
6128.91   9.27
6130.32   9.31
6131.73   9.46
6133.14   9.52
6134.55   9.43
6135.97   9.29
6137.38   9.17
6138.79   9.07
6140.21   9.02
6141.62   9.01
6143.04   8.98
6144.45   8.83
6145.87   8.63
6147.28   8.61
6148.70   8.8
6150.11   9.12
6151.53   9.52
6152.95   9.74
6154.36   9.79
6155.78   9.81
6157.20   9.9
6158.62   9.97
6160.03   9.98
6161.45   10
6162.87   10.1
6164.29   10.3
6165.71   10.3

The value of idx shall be -2.2 Ang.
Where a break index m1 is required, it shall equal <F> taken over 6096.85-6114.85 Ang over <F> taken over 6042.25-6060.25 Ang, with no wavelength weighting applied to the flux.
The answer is 1.04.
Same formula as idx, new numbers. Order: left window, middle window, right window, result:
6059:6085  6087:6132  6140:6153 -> -2.5 Ang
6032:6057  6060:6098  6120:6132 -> -1.4 Ang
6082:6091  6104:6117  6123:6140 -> -0.8 Ang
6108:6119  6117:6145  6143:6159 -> 1.1 Ang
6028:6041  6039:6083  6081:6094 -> 0.0 Ang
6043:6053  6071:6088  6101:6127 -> -0.2 Ang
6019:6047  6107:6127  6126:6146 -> -1.7 Ang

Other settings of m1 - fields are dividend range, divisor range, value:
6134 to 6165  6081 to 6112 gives 0.90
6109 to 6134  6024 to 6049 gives 0.97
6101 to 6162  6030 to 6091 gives 0.94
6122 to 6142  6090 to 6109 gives 0.89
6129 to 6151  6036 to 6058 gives 0.88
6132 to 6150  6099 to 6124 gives 0.87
